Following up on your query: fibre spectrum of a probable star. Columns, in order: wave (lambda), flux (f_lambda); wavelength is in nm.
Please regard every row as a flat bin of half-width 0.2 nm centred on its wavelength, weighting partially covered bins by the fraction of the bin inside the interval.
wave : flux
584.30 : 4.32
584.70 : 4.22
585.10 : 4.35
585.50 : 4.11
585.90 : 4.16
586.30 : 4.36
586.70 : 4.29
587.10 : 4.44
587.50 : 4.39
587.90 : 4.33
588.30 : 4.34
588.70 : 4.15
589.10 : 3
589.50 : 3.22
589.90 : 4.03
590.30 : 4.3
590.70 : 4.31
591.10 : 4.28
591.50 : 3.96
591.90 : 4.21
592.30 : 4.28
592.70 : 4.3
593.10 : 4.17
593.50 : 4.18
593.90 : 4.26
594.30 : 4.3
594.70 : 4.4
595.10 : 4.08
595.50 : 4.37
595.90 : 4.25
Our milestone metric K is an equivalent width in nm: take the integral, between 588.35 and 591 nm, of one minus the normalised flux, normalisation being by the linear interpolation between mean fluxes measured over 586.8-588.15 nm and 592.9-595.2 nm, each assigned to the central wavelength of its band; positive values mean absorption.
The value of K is 0.275 nm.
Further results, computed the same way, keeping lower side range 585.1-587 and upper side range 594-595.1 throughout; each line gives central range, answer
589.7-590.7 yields 0.02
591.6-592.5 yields 0.01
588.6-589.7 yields 0.23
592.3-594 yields 0.02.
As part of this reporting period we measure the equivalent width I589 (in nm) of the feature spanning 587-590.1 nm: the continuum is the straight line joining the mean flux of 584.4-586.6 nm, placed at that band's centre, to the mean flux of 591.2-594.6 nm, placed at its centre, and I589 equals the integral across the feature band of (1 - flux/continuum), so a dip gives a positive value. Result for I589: 0.19 nm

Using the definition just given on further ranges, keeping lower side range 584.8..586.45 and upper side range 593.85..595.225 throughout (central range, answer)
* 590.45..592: 0.02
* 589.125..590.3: 0.17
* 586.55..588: -0.04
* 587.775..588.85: -0.01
